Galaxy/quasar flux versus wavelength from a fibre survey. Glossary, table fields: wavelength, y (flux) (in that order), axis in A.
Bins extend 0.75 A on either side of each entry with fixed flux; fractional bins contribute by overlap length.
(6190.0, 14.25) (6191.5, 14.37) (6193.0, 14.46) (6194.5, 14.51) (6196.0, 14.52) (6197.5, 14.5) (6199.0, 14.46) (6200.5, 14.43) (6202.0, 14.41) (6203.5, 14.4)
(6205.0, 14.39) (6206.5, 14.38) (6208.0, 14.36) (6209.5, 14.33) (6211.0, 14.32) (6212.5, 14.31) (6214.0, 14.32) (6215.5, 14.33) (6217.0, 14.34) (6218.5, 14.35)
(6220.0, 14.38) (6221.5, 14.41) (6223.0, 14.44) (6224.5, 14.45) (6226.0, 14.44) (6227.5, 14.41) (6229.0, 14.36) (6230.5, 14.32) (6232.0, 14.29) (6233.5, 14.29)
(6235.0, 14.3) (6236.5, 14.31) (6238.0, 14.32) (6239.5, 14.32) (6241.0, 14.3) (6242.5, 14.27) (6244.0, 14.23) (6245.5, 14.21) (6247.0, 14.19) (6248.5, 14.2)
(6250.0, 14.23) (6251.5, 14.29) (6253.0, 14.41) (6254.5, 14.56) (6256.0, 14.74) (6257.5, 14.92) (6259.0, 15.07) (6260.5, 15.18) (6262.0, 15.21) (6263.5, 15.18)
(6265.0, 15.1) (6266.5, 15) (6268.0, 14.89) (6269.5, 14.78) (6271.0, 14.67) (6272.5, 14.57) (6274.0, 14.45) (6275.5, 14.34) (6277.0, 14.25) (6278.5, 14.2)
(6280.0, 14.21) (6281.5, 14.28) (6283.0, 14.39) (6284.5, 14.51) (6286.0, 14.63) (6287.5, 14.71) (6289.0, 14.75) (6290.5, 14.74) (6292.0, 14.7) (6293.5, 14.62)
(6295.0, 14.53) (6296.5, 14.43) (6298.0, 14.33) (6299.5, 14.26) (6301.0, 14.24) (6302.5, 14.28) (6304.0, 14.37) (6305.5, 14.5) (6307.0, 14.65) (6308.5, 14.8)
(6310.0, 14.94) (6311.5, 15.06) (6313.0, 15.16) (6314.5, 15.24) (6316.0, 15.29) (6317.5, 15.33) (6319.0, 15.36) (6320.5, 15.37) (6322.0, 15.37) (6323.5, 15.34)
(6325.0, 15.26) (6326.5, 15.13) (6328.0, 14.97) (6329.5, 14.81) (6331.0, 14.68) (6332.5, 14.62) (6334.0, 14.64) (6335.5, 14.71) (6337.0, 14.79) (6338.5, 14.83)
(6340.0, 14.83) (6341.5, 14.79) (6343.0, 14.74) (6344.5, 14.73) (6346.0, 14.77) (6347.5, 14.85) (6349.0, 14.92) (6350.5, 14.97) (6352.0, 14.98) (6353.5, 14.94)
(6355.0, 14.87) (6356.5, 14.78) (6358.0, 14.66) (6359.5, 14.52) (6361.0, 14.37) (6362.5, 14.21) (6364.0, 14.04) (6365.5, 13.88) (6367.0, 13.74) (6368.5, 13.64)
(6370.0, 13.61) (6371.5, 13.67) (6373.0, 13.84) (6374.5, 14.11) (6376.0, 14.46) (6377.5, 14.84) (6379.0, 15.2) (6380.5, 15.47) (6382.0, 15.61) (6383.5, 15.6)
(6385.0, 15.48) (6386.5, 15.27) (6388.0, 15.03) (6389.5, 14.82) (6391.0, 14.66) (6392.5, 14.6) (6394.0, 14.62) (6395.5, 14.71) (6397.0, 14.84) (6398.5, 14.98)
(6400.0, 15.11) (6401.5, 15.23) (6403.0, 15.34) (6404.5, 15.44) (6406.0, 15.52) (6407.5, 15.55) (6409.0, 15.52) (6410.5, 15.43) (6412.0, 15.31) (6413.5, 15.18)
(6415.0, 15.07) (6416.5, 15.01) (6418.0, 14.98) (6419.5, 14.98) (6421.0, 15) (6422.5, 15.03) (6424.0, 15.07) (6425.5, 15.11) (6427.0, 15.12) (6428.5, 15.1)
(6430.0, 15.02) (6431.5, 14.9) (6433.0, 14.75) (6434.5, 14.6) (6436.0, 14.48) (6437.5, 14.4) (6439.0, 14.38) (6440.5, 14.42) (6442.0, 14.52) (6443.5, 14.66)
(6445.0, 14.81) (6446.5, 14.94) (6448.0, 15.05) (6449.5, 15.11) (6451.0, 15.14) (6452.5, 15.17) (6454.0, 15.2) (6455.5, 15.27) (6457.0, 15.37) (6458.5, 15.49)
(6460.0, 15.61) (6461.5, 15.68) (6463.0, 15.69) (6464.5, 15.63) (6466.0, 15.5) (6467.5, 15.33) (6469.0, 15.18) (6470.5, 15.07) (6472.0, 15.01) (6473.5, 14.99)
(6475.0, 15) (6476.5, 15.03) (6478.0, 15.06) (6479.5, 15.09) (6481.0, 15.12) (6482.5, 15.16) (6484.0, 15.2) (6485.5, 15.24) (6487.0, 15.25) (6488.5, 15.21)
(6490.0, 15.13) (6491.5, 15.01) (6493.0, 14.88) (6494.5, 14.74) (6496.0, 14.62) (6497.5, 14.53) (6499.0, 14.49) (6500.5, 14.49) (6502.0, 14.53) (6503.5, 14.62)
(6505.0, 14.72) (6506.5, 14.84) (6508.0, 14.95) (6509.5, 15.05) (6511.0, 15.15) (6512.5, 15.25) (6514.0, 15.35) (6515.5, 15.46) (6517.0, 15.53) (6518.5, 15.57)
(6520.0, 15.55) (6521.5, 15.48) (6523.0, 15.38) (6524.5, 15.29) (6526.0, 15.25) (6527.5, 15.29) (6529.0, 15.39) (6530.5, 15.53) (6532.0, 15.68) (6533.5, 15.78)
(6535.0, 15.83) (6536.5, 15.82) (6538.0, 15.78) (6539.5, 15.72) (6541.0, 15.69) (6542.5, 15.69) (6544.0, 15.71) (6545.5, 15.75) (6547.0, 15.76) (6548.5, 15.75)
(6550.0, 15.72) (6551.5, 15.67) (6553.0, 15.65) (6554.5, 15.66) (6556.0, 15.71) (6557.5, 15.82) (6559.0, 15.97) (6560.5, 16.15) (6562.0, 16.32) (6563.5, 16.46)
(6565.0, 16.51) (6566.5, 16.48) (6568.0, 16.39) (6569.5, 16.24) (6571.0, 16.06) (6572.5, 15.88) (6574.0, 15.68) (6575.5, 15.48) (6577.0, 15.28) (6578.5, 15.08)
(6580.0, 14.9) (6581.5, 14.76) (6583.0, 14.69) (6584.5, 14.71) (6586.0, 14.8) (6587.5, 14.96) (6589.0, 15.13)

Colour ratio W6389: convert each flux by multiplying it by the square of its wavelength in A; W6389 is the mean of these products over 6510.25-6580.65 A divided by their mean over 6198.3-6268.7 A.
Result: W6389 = 1.20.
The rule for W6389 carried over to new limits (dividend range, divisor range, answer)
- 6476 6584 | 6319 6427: 1.09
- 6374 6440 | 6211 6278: 1.09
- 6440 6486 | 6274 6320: 1.09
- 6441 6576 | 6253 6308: 1.13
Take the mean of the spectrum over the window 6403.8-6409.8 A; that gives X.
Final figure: 15.5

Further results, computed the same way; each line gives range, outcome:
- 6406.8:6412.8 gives 15.4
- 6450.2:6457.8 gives 15.2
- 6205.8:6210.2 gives 14.4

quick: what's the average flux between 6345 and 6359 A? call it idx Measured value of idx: 14.9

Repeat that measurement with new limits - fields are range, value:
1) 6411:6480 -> 15.1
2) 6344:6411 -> 14.8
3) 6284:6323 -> 14.8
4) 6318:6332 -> 15.1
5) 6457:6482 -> 15.3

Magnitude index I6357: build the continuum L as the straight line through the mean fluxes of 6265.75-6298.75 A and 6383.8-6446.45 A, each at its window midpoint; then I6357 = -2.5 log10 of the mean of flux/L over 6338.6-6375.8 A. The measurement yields 0.03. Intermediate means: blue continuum 14.5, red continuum 15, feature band 14.4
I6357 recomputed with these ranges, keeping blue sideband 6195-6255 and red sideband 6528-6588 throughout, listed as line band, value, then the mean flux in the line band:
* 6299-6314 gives 0.002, 14.6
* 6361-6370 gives 0.075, 13.9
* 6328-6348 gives 0.003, 14.8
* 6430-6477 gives 0.015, 15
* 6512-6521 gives 0.004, 15.5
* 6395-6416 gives -0.012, 15.2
